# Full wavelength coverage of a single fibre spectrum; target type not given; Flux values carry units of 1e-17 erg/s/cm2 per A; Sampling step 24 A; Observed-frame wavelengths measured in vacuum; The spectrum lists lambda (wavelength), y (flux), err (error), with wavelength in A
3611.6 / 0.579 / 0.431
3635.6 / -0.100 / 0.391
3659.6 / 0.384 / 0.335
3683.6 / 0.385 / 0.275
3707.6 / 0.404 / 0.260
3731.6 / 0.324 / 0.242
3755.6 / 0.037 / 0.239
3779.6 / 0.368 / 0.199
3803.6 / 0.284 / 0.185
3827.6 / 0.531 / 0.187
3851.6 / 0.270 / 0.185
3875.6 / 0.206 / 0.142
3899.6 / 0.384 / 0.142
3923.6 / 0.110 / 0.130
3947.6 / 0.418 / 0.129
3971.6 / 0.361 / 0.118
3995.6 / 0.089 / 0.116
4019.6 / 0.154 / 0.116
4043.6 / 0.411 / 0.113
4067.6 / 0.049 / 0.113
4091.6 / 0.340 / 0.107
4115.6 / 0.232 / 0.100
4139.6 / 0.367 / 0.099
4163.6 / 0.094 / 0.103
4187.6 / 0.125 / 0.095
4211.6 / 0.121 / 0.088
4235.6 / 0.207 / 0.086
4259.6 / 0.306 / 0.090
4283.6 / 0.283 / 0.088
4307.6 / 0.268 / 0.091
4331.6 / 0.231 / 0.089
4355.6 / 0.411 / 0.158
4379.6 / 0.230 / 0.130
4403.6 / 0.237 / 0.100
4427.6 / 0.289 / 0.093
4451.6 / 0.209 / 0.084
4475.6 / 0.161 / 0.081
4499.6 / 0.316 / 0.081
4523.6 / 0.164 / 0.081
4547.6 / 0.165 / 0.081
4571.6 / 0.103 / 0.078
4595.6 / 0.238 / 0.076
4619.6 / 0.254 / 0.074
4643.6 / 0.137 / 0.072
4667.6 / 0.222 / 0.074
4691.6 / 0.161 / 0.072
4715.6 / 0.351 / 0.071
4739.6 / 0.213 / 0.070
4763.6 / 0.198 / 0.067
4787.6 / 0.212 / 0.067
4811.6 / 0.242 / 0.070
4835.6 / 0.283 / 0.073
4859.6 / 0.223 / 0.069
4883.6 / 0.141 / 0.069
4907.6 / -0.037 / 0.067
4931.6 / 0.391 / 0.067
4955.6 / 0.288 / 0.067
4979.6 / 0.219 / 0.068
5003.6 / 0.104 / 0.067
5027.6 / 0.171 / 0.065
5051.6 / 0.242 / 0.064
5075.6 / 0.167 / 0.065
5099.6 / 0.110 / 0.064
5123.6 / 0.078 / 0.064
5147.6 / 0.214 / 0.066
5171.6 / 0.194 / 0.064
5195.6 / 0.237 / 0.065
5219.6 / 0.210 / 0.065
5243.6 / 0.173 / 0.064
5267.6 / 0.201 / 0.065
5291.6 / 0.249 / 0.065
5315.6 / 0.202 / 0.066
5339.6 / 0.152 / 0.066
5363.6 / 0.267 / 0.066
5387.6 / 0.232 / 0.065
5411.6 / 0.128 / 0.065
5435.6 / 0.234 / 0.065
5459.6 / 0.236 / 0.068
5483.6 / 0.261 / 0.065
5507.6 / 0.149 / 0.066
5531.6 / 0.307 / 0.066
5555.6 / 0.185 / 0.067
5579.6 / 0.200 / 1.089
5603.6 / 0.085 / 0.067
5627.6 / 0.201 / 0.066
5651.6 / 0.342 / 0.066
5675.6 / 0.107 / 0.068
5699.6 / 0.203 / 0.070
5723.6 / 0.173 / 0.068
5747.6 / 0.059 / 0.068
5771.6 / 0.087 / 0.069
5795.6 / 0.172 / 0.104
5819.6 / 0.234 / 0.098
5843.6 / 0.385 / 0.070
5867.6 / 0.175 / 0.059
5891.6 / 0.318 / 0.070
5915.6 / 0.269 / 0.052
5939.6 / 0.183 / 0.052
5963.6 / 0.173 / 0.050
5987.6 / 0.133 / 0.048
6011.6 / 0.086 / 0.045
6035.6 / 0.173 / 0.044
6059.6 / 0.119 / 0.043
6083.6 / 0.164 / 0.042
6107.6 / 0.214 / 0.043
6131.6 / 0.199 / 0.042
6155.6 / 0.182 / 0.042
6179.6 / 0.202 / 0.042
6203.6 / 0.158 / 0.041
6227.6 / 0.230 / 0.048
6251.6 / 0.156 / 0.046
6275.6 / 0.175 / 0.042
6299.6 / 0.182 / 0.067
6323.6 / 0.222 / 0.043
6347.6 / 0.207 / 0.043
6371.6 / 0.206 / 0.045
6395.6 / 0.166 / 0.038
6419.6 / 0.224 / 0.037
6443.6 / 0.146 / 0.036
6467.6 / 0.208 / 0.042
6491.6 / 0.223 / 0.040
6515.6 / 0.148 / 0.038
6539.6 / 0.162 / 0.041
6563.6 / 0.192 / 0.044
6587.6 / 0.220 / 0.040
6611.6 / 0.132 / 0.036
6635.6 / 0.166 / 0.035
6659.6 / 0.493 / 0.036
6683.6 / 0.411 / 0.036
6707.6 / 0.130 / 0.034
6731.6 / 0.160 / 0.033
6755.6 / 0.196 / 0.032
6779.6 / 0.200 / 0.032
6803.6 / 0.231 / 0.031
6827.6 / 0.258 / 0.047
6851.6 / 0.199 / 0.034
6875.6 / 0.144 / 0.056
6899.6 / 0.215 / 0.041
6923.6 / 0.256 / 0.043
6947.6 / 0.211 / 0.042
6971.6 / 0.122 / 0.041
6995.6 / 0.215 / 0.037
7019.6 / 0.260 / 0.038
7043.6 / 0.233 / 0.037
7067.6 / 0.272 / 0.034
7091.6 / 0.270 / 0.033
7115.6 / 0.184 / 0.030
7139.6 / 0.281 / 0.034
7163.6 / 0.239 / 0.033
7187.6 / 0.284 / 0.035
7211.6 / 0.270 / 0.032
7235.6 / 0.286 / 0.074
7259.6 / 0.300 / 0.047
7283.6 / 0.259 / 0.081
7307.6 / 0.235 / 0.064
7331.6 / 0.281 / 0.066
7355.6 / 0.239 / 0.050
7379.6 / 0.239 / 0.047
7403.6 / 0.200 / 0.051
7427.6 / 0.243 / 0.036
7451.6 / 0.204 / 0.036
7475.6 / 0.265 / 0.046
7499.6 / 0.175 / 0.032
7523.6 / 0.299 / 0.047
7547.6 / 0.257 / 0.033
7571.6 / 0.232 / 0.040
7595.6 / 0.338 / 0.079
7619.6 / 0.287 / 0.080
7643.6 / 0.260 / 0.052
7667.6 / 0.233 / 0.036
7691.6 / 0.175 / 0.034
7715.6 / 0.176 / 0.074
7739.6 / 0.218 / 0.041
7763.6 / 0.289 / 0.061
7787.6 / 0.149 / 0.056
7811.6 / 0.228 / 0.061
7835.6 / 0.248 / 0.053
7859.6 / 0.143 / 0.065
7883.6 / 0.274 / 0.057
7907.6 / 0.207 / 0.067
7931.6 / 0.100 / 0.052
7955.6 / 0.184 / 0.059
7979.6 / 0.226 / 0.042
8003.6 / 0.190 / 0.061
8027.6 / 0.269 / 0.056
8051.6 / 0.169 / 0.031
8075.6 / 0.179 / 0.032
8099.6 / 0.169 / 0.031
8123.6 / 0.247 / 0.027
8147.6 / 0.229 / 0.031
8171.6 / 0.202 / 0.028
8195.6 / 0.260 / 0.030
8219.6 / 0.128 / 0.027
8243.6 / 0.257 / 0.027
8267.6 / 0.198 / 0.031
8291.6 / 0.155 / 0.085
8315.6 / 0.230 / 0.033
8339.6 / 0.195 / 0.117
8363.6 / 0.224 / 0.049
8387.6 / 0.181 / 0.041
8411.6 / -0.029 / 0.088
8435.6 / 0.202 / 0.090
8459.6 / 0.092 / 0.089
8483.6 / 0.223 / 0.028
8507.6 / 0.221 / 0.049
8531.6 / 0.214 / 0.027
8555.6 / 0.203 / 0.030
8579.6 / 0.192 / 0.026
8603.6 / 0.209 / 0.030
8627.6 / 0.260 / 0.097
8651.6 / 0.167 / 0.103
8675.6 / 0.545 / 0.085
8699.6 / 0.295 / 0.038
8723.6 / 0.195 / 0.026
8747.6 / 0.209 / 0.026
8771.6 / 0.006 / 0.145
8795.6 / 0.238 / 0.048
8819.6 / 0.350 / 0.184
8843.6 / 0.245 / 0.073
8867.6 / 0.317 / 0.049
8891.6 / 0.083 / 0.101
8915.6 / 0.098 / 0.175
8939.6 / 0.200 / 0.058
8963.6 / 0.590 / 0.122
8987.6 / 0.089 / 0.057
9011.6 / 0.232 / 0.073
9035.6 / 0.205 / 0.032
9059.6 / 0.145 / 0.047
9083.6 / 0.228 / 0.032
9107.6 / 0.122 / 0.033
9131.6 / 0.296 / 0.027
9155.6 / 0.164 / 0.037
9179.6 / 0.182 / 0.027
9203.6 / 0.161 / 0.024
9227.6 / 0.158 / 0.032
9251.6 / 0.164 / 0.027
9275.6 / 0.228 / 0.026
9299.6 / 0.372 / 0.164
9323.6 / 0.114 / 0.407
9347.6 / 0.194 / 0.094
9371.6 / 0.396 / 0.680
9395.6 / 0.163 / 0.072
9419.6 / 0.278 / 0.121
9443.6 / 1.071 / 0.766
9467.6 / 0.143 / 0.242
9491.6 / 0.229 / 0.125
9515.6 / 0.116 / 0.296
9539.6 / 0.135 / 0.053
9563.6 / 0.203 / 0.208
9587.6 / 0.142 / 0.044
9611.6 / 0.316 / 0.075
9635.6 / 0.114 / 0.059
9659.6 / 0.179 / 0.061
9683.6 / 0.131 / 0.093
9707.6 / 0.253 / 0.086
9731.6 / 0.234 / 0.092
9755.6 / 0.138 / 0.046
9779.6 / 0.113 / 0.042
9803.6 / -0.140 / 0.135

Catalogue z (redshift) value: 0.79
